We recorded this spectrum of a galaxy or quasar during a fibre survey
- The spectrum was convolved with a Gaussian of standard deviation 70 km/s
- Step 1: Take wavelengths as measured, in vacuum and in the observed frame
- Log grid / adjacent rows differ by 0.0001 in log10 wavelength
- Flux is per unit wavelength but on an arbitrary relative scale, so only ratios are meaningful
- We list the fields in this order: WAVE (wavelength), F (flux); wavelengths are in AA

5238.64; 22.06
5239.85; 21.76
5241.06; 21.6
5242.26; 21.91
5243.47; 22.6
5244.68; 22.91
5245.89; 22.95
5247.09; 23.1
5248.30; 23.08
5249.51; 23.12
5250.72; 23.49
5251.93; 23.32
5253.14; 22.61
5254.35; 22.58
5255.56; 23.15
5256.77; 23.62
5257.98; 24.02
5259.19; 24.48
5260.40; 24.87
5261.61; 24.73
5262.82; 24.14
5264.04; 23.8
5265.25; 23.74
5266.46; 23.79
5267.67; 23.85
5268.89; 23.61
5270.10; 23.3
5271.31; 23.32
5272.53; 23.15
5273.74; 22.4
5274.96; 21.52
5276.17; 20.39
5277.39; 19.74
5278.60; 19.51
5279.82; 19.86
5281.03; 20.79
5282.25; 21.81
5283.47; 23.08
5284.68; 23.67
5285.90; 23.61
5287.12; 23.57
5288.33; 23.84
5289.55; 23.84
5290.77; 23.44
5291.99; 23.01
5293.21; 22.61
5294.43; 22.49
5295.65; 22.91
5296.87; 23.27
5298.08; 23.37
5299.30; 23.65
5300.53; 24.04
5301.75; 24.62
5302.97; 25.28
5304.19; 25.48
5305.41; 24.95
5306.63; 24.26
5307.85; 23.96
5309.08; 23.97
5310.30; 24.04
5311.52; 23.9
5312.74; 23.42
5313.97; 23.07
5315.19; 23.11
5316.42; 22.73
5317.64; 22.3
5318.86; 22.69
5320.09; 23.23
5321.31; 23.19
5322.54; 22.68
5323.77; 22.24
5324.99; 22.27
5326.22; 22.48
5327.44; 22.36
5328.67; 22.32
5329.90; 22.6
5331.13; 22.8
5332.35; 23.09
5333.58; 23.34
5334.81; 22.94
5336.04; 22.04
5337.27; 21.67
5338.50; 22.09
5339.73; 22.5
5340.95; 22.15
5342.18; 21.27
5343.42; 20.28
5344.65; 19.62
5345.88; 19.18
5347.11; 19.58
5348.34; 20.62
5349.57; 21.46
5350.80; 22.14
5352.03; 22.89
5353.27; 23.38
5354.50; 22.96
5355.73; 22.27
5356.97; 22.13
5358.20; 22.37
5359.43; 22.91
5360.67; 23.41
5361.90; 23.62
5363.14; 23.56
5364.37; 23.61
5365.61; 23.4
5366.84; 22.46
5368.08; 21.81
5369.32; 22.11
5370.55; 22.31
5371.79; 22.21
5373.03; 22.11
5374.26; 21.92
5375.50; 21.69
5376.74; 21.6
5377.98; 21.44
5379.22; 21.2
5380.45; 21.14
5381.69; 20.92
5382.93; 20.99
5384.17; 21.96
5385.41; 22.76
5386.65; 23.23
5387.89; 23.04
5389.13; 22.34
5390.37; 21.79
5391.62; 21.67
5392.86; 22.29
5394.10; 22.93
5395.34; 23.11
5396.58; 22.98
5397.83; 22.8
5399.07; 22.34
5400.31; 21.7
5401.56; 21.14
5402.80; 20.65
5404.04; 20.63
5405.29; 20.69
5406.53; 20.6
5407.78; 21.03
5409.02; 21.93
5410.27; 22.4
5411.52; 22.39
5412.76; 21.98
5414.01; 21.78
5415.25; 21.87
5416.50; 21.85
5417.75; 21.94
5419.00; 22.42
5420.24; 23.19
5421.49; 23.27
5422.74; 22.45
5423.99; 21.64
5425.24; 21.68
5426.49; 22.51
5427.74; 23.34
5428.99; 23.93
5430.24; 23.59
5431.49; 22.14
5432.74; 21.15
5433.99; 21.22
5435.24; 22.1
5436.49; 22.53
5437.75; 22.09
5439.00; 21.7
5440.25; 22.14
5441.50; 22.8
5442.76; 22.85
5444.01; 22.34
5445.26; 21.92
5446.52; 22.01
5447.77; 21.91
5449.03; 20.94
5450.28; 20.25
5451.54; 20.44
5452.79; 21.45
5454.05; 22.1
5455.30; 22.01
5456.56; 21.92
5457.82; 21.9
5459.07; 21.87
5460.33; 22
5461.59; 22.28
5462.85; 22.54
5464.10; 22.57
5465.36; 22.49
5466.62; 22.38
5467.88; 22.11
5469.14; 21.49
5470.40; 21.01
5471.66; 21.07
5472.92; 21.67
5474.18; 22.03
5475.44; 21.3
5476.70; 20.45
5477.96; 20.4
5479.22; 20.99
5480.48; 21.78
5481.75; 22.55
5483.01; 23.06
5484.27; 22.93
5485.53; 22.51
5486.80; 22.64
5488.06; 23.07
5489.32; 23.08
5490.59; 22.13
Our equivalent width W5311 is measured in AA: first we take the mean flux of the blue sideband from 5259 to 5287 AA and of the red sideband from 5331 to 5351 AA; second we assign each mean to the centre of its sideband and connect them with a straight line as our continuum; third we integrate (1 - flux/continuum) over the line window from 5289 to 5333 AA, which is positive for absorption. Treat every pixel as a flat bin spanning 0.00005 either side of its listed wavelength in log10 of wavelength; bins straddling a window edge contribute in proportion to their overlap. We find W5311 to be -2.5 AA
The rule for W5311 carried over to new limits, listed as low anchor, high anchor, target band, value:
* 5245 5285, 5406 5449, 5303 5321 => -0.82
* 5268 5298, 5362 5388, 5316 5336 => -0.31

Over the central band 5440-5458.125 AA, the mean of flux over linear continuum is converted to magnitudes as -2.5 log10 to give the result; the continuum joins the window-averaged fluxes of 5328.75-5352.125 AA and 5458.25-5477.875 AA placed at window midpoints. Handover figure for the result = 0.00 mag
